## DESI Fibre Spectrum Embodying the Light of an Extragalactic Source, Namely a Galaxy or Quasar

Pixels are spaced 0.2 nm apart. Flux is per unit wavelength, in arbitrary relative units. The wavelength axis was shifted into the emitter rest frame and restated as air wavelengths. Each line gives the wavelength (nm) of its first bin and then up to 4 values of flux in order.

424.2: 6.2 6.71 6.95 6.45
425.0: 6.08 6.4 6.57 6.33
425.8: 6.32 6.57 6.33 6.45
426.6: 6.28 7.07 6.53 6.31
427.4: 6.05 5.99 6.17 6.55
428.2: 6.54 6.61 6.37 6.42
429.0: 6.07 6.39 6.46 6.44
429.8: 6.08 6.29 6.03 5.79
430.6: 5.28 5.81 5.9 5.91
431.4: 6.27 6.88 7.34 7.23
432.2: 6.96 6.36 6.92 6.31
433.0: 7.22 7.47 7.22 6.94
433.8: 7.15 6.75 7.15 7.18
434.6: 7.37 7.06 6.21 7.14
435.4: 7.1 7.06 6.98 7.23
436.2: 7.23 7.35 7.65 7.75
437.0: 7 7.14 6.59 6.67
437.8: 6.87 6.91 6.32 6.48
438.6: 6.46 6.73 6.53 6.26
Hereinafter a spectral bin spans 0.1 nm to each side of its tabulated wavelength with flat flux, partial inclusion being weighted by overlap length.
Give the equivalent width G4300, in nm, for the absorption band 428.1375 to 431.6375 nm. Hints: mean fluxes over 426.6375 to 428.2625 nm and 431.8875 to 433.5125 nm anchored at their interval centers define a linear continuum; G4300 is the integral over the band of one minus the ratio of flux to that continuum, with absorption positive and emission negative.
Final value 0.25 nm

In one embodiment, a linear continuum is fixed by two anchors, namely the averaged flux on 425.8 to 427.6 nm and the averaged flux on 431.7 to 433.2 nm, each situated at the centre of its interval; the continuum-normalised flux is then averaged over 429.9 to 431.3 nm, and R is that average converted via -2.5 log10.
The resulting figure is 0.157 mag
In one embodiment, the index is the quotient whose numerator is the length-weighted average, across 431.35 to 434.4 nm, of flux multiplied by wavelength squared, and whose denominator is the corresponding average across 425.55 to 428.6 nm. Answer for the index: 1.1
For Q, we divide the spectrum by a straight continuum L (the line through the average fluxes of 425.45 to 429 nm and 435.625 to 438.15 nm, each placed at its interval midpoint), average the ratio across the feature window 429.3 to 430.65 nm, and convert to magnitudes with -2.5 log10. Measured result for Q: 0.09 mag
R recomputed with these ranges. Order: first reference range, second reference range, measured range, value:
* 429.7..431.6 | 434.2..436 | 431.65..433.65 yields -0.09 mag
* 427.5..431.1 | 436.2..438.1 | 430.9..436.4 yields -0.04 mag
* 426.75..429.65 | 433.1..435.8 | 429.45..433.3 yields 0.05 mag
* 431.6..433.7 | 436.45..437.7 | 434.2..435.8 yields 0.01 mag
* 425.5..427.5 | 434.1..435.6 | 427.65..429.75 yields 0.03 mag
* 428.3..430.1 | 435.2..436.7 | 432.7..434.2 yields -0.02 mag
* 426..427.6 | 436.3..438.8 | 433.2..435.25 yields -0.04 mag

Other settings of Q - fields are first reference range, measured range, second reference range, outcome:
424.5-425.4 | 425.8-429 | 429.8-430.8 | -0.035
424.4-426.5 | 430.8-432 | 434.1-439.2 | 0.041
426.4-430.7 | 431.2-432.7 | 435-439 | -0.039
